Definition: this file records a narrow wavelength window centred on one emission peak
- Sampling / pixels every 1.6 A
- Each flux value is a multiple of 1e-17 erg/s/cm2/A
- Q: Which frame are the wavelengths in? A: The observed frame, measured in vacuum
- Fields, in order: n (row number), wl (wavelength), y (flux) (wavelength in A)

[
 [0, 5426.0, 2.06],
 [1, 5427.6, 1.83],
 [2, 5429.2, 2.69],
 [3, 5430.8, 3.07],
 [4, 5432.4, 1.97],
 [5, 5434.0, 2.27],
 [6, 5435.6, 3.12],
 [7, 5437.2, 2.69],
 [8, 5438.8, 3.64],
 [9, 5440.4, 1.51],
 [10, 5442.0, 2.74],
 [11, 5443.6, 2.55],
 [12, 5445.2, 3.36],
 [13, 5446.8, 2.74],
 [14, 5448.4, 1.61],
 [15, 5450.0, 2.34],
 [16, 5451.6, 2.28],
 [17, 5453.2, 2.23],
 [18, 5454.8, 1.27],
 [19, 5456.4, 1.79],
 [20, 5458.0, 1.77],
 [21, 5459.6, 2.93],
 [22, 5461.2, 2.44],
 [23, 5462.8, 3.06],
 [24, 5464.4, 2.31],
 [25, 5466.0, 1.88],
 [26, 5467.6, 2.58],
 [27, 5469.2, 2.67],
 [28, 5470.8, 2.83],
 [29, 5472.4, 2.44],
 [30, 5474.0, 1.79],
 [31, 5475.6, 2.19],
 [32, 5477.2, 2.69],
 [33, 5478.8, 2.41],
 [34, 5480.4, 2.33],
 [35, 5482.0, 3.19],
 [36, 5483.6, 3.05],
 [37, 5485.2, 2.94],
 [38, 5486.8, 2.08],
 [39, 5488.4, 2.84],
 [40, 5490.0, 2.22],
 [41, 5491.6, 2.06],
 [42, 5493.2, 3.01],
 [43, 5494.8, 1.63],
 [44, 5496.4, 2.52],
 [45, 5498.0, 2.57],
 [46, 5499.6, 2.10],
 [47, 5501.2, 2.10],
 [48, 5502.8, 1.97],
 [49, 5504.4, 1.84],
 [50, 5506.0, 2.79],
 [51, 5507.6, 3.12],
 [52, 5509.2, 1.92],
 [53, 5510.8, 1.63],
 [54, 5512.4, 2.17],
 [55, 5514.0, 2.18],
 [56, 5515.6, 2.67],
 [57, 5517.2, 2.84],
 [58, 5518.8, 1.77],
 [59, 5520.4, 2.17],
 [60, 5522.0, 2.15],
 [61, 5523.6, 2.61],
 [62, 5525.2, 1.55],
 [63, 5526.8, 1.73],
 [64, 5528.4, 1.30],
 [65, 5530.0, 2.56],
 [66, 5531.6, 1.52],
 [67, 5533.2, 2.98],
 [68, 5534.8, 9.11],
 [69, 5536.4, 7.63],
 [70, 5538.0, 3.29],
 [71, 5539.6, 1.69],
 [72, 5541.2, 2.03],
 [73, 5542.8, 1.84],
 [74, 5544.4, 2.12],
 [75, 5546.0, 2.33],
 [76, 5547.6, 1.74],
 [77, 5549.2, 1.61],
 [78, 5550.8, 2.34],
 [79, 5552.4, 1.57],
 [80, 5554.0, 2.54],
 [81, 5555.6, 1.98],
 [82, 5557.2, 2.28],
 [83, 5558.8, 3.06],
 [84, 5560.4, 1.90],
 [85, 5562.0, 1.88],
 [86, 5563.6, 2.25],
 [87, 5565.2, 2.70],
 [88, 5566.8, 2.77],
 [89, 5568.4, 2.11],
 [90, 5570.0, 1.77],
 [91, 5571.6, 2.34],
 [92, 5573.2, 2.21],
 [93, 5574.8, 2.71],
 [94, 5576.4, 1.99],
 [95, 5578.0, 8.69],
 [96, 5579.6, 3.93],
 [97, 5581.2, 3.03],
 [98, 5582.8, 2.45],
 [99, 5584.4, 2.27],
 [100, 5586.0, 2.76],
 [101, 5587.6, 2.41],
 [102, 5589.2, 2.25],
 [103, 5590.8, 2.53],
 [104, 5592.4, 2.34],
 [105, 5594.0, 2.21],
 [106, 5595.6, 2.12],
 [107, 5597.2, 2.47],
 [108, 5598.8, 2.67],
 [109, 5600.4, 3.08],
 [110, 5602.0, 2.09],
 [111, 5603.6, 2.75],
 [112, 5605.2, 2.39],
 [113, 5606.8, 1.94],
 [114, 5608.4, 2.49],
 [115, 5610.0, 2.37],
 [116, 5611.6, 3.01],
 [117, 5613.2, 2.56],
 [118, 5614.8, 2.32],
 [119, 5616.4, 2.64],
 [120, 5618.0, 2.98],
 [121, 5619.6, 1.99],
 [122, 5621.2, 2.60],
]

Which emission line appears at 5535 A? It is H-beta 4861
